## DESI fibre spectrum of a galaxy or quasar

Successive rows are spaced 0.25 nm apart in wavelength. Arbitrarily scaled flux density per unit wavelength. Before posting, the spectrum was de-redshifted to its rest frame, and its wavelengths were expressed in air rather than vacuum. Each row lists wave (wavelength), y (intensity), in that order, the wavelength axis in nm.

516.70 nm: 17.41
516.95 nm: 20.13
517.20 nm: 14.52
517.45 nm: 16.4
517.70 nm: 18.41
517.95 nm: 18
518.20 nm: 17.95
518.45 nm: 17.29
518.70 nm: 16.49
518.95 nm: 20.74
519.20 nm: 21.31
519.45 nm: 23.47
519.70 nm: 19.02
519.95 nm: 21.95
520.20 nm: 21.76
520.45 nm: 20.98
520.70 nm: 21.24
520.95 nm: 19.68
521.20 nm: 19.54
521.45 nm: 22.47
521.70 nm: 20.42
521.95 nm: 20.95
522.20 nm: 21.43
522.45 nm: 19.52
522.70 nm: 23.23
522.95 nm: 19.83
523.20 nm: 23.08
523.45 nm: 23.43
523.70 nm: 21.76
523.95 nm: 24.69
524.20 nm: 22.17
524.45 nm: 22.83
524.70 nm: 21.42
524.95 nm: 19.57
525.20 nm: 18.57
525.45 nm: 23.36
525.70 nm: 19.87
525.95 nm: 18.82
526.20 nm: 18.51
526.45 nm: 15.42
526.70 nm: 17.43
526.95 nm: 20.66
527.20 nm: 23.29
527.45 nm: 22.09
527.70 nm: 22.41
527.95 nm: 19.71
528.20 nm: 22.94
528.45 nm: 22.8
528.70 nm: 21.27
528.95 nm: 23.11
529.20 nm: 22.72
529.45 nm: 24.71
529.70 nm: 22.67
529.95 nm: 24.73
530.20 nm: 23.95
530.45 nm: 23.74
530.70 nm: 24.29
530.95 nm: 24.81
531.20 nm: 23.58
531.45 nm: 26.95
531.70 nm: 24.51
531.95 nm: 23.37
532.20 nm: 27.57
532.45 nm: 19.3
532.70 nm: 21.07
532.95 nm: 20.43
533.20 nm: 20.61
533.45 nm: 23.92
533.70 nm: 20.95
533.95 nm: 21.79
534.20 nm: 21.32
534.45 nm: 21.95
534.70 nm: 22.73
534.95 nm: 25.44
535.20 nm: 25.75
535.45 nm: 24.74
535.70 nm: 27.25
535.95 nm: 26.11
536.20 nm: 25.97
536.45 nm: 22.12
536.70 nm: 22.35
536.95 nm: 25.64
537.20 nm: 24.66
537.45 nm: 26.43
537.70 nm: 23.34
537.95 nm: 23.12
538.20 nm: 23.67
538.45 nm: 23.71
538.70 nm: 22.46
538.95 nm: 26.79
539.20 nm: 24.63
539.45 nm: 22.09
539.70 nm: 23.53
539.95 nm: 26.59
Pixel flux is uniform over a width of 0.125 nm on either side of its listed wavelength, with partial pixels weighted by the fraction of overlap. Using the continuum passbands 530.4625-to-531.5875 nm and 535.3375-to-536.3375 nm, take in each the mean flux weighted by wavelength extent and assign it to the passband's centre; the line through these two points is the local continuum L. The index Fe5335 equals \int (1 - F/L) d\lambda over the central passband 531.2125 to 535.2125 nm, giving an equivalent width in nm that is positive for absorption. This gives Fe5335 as 0.38 nm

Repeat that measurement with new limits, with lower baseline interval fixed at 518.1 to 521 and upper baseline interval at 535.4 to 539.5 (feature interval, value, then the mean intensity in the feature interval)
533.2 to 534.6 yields 0.10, 21.9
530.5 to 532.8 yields -0.09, 24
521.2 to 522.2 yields -0.02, 21.1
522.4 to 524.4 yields -0.12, 22.3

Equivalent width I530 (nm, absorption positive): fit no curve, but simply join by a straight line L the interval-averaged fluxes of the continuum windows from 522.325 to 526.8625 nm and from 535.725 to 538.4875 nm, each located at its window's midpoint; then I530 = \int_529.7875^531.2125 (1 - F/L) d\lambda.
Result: -0.11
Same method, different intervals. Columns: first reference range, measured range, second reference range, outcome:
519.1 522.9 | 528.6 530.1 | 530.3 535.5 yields -0.04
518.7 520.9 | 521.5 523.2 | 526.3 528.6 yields -0.02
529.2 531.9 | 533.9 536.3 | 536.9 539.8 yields -0.02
